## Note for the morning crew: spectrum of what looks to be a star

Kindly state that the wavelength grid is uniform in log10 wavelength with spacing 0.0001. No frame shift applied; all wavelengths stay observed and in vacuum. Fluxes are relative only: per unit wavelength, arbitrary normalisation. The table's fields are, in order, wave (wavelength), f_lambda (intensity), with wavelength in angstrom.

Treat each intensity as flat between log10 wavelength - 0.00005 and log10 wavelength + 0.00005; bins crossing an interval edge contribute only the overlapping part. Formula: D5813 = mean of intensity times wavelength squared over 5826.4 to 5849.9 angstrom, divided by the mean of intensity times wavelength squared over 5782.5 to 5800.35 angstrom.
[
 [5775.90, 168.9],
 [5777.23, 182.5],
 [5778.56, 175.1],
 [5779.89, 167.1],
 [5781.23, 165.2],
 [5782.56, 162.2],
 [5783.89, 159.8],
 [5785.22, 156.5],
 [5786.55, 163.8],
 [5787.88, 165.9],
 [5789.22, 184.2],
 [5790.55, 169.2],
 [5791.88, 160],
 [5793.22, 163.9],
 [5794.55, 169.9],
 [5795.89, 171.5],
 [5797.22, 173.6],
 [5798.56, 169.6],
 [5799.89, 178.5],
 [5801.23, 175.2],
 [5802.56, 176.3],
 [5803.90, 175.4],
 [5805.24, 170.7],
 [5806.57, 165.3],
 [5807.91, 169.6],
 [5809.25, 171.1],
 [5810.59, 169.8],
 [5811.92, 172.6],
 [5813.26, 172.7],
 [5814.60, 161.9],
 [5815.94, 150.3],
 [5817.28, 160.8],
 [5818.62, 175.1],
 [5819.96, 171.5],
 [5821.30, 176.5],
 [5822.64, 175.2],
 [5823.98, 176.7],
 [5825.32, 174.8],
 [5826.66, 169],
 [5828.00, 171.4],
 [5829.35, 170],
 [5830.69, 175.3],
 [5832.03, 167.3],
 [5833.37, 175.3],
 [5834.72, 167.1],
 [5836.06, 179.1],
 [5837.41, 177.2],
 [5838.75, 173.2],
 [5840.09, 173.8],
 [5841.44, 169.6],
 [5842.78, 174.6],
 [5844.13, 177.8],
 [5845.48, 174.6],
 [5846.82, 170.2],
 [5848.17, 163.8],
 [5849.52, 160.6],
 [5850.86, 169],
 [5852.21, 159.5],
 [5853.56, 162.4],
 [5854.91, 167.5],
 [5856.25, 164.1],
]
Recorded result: 1.0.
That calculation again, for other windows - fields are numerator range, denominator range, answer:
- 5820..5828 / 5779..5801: 1.05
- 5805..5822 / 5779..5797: 1.02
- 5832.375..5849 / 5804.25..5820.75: 1.04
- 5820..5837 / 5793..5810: 1.02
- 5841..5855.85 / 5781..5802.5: 1.02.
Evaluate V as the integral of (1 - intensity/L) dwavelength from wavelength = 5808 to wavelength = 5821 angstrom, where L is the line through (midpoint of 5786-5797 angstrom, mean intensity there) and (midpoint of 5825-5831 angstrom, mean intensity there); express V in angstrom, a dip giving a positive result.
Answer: 0.22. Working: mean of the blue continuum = 169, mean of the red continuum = 172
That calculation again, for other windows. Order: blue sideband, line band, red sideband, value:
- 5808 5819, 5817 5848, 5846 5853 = -1.34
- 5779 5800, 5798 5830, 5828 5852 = -0.29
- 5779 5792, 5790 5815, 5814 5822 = -0.68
